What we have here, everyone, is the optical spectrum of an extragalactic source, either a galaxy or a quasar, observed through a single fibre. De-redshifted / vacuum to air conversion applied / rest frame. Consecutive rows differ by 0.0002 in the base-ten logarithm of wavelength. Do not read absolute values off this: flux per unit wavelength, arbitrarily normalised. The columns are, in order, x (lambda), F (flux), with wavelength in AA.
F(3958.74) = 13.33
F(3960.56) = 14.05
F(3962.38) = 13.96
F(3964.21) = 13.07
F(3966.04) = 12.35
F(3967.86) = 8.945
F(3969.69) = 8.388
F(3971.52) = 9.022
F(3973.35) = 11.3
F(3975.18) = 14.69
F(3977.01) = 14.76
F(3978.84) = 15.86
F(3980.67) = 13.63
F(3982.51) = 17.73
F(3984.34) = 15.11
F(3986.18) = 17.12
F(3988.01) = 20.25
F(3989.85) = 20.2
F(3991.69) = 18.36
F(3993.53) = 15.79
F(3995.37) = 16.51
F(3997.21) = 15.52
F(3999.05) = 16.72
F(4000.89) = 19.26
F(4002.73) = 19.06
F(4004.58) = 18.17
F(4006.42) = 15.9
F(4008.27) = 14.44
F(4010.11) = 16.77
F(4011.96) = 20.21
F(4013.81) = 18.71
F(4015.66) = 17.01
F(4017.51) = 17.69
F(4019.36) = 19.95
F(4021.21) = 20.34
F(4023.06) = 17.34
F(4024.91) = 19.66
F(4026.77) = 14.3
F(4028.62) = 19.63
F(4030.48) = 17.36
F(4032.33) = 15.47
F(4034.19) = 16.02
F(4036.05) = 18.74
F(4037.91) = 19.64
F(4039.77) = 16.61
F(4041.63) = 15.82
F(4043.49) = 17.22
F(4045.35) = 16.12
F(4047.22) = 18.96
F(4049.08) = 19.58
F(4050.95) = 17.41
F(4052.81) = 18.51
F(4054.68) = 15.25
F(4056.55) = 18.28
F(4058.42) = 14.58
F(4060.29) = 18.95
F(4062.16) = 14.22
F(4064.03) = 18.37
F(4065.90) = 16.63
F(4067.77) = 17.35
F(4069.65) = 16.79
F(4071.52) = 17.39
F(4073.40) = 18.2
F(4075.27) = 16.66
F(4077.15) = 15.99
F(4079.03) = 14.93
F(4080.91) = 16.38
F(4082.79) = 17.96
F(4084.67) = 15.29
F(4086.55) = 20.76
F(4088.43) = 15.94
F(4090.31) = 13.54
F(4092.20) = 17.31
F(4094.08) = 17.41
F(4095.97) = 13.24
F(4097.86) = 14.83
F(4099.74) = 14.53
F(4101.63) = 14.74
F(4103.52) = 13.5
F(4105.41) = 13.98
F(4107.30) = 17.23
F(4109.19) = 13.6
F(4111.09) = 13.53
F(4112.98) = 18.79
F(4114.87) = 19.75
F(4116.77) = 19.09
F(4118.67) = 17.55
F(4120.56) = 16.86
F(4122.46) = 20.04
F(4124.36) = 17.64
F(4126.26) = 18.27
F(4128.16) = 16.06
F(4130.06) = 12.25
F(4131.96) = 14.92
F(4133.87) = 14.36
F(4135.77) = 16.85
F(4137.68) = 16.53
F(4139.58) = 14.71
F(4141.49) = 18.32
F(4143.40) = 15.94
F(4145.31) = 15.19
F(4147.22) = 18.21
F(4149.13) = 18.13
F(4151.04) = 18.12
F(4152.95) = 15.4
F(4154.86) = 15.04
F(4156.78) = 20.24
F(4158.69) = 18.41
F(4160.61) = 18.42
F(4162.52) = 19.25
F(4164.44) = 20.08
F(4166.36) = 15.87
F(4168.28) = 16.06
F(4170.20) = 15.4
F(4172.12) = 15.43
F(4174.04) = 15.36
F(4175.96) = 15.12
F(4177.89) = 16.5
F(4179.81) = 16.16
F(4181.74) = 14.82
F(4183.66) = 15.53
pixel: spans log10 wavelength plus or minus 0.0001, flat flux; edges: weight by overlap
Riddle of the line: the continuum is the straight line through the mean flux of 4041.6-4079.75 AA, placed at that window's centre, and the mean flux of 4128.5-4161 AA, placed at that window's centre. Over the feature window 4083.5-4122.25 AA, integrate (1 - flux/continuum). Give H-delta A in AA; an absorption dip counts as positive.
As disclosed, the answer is 1.4 AA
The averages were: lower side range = 17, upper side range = 16.5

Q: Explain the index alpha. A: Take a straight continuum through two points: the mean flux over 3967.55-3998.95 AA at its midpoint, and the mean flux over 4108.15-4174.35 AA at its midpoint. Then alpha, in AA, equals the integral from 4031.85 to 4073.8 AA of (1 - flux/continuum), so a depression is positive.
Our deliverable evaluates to -3.64 AA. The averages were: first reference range 15.1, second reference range 16.9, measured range 17.2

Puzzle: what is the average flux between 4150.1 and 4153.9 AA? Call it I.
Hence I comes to 16.8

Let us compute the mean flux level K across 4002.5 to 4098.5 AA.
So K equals 17.2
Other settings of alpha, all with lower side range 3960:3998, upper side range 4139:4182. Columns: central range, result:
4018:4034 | -2.9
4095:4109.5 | 1.5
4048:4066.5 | -1.9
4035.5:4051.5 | -2.5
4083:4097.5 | -0.2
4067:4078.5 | -0.9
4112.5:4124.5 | -1.7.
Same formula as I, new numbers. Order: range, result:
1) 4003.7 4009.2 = 16.2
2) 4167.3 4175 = 15.6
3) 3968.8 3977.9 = 11.6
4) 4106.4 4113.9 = 15.8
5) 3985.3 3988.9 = 18.7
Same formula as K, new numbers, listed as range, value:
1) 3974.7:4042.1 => 17.3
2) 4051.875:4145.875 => 16.4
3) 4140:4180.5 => 17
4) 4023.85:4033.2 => 17.3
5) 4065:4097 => 16.6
